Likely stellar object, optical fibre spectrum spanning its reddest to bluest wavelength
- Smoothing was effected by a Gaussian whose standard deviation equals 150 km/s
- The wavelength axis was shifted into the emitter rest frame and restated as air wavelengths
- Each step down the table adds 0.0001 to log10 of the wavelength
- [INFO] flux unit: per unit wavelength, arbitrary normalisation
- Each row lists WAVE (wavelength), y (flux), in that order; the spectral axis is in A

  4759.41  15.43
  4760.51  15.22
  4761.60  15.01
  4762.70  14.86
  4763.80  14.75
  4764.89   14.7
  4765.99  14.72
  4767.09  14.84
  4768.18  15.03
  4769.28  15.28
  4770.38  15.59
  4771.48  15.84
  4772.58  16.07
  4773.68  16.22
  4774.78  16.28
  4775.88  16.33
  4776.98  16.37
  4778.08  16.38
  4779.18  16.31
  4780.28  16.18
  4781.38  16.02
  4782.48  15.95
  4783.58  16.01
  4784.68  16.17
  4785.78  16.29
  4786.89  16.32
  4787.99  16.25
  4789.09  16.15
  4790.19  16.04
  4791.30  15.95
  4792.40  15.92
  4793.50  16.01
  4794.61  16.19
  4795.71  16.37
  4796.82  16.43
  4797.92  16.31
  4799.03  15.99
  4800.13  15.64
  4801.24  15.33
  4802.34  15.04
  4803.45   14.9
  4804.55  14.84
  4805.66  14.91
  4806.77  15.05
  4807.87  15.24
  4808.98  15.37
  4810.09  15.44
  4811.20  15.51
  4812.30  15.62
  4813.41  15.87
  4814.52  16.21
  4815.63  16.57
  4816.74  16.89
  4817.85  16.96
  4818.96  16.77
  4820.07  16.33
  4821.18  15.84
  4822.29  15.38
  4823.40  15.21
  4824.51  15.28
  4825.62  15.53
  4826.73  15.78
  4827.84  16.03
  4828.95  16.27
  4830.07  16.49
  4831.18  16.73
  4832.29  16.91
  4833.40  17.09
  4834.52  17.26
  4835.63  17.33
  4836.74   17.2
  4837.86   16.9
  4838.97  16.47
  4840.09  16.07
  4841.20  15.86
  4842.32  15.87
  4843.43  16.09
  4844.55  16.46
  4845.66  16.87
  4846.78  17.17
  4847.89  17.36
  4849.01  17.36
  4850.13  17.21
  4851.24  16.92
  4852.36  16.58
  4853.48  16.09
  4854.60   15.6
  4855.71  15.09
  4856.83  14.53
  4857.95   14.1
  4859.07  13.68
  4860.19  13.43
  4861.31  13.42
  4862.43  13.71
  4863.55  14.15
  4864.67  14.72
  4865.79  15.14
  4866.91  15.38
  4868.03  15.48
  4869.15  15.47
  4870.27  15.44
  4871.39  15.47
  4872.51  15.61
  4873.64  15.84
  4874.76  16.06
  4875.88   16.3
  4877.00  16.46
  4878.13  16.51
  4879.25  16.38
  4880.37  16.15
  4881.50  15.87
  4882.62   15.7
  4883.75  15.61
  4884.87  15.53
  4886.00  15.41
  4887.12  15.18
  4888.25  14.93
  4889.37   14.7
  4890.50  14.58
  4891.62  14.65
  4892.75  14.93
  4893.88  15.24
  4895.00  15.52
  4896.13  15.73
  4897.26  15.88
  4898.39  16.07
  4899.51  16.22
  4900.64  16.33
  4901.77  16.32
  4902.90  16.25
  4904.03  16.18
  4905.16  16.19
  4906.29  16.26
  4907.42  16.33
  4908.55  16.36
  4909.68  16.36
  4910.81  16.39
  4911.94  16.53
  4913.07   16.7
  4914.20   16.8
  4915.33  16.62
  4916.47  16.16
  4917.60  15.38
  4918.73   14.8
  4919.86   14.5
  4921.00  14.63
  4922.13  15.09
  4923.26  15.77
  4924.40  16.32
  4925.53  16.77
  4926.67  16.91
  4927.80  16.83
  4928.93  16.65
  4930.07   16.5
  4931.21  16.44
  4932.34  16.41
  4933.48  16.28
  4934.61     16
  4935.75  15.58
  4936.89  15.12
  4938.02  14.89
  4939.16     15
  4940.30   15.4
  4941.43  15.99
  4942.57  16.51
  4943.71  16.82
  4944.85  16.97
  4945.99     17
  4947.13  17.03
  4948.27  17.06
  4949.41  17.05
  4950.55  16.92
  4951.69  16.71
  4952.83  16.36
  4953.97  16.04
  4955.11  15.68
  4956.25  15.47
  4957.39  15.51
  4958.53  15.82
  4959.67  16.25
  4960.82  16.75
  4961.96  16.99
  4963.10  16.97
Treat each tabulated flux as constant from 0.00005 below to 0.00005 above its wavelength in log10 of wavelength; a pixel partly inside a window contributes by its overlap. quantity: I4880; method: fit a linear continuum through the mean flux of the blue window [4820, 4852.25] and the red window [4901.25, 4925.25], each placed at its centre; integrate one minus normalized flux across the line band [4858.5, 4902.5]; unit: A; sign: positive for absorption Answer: 2.25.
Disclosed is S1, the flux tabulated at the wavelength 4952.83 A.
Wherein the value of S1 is 16.36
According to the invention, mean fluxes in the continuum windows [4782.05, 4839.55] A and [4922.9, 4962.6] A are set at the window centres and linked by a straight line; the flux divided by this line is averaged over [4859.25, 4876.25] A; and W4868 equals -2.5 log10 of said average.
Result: 0.08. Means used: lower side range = 16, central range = 15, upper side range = 16.3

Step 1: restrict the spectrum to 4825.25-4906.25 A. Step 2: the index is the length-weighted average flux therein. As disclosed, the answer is 15.8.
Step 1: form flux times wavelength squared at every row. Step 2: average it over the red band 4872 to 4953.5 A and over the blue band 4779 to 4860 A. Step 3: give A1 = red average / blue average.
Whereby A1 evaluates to 1.0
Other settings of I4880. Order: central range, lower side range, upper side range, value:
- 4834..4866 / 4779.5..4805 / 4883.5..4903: -0.3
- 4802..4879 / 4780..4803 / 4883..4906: -0.1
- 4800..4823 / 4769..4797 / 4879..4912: 0.5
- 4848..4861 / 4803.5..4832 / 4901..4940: 0.3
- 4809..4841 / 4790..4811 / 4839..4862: -1.1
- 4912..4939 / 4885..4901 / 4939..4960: -0.1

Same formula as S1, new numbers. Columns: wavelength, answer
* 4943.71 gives 16.82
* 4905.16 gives 16.19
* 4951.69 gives 16.71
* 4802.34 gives 15.04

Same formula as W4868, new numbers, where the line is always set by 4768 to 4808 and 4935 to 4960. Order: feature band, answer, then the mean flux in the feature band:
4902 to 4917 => -0.02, 16.4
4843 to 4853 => -0.06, 16.9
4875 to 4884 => -0.01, 16.1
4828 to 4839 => -0.06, 16.9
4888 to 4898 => 0.06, 15.2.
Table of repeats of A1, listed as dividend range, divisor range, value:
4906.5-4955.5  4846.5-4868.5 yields 1.09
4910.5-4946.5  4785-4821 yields 1.06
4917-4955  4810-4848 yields 1.03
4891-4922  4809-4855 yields 1.00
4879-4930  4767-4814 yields 1.05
